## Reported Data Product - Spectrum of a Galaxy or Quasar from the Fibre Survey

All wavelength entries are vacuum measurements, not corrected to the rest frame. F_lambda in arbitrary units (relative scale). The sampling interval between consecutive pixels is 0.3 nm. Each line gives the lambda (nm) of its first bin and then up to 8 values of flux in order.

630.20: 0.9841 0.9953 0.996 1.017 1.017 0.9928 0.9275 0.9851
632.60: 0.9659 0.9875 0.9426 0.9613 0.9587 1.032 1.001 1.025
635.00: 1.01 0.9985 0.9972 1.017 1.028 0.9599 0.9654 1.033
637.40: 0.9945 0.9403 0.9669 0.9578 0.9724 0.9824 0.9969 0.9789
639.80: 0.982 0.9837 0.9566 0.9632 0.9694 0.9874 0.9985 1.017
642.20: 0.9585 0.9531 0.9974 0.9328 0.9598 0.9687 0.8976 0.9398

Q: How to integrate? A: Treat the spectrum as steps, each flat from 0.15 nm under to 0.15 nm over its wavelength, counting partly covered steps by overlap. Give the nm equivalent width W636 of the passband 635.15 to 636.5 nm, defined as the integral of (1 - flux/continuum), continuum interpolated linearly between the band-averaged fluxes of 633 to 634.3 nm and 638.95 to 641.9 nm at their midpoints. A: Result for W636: -0.04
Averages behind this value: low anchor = 0.975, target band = 1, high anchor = 0.982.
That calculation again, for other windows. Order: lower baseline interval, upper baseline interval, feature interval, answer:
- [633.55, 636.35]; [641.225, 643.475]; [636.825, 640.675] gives 0.05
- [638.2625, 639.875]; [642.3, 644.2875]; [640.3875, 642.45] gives -0.03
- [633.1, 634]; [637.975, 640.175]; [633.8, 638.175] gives -0.13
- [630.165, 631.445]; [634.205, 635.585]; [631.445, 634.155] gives 0.09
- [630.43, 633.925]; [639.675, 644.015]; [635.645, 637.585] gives -0.05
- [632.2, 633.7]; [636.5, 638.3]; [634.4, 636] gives -0.06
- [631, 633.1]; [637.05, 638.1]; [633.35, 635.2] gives -0.03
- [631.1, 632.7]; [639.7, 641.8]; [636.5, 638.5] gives 0.01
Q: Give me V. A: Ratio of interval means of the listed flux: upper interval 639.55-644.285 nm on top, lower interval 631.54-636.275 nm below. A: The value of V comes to 0.98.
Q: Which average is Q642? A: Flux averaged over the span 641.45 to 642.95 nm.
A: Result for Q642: 0.985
